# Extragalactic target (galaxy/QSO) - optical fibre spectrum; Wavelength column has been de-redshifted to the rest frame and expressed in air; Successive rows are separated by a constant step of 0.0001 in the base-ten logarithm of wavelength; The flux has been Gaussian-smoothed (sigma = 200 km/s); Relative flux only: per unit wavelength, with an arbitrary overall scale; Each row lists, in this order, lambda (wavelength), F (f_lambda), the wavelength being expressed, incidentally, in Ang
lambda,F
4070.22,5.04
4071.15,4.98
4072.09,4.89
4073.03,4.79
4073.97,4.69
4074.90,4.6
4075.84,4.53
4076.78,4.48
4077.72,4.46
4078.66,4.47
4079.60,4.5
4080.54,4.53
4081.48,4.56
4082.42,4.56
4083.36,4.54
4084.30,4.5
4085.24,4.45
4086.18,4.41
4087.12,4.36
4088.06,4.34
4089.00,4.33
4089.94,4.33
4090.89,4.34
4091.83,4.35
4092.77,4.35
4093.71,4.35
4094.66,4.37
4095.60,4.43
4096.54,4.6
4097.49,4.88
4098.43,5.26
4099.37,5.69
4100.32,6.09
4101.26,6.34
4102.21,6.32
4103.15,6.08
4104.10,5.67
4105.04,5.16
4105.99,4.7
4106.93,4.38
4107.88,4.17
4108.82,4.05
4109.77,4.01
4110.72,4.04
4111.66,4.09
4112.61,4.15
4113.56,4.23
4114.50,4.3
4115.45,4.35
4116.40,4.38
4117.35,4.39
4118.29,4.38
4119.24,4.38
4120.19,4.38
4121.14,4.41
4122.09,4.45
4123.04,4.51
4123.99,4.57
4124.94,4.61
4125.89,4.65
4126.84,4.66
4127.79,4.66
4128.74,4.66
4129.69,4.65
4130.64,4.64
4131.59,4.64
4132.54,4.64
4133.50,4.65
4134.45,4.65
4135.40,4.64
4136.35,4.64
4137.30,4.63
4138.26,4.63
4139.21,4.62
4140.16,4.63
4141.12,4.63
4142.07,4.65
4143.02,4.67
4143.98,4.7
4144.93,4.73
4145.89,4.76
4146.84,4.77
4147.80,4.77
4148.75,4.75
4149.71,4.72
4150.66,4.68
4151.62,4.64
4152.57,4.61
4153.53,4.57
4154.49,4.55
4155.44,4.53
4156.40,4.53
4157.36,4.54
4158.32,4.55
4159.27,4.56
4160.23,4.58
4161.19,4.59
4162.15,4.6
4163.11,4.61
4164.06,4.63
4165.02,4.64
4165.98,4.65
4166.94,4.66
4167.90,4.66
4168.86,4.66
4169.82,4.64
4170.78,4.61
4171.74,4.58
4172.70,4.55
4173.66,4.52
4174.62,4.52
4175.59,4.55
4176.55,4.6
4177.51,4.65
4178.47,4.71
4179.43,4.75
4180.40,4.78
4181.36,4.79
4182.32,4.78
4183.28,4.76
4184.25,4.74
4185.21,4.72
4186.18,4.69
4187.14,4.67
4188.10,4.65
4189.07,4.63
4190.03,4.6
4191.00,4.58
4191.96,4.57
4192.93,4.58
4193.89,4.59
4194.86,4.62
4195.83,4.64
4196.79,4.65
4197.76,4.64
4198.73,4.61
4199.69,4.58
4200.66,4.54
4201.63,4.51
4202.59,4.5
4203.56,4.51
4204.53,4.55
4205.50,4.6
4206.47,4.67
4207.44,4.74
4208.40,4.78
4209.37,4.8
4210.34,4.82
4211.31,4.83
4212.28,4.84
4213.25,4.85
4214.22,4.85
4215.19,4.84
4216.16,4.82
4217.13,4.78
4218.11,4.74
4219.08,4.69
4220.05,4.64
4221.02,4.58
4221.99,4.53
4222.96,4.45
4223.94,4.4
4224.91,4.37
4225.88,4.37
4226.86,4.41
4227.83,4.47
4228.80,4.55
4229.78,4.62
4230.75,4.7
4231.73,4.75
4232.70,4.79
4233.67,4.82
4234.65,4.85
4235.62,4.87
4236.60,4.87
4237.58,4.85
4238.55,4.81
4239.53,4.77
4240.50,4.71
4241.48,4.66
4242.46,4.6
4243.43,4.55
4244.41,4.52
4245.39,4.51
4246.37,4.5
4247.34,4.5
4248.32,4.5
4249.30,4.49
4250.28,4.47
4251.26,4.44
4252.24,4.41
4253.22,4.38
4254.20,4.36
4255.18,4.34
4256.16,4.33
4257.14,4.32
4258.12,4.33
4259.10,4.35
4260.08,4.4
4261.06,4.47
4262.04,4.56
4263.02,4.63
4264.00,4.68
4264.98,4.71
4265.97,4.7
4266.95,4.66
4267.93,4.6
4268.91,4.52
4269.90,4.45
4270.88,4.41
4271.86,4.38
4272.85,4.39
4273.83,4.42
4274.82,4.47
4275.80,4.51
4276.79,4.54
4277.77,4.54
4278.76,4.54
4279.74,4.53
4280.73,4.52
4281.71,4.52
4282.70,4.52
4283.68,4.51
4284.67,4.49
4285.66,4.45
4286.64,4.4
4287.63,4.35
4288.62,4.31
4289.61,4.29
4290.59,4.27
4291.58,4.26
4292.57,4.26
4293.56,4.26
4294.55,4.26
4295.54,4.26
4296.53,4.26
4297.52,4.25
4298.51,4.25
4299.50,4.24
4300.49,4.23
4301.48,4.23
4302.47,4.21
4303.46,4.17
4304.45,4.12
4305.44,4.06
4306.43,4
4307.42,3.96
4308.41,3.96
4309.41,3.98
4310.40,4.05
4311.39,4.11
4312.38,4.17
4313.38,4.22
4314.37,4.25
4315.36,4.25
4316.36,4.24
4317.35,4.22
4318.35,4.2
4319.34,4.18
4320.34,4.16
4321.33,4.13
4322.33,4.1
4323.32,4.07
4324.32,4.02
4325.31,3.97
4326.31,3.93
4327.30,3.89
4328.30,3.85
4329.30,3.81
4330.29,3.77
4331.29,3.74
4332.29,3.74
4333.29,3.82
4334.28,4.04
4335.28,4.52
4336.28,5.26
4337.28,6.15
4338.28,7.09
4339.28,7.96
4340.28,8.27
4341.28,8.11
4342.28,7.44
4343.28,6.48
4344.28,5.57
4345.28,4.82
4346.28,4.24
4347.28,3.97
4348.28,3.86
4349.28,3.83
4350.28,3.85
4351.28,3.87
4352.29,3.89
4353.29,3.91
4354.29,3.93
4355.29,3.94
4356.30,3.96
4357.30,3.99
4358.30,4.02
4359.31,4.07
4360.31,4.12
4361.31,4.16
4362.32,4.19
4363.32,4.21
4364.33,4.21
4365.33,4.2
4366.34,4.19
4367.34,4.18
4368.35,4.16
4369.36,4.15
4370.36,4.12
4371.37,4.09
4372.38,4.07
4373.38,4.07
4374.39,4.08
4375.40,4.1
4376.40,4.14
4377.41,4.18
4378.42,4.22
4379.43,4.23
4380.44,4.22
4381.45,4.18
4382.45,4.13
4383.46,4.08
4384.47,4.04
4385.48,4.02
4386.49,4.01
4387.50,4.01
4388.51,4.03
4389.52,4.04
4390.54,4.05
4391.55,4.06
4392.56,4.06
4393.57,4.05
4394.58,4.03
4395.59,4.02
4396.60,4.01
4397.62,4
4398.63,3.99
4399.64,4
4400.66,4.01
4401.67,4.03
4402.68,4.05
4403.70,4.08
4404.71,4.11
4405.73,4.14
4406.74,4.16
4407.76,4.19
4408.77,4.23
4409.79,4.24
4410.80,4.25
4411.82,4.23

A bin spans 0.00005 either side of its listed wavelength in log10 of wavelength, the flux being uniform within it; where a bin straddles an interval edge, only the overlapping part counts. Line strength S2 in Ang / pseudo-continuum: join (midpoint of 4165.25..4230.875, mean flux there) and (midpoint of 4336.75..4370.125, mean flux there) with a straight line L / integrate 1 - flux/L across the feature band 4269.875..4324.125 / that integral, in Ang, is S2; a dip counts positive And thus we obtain 5.4 Ang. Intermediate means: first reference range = 4.64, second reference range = 4.81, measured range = 4.28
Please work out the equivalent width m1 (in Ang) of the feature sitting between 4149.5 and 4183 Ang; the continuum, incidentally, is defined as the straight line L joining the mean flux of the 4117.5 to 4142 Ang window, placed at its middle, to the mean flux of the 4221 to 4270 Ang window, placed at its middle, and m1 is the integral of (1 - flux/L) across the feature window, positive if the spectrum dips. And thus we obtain -0.3 Ang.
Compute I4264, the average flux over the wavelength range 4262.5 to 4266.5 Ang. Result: 4.68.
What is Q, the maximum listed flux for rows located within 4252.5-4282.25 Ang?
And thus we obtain 4.71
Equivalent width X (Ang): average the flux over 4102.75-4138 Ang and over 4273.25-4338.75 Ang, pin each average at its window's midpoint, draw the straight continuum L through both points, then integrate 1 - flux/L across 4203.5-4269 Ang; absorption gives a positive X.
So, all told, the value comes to -3.3 Ang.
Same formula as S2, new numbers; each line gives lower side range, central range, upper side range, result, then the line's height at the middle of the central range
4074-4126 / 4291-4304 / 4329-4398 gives 0.7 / 4.48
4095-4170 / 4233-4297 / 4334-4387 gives 1.7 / 4.62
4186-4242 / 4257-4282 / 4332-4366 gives 1.2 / 4.73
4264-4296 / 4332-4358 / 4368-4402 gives -4.9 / 4.22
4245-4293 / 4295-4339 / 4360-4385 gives 0.7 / 4.32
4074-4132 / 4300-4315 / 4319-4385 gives 1.2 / 4.48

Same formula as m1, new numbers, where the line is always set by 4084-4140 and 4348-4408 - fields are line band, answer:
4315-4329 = 0.4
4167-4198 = -1.1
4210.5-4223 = -0.9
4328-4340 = -2.1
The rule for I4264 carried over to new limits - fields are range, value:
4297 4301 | 4.24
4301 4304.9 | 4.19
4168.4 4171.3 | 4.64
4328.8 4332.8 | 3.76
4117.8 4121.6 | 4.39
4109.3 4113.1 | 4.07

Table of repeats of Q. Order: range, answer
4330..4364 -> 8.27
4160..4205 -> 4.79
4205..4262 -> 4.87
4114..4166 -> 4.77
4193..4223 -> 4.85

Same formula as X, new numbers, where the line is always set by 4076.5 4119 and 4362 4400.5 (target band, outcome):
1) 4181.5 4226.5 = -2.2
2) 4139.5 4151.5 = -0.4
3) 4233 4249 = -1.2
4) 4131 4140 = -0.1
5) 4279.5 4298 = -0.4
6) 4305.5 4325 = 0.5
